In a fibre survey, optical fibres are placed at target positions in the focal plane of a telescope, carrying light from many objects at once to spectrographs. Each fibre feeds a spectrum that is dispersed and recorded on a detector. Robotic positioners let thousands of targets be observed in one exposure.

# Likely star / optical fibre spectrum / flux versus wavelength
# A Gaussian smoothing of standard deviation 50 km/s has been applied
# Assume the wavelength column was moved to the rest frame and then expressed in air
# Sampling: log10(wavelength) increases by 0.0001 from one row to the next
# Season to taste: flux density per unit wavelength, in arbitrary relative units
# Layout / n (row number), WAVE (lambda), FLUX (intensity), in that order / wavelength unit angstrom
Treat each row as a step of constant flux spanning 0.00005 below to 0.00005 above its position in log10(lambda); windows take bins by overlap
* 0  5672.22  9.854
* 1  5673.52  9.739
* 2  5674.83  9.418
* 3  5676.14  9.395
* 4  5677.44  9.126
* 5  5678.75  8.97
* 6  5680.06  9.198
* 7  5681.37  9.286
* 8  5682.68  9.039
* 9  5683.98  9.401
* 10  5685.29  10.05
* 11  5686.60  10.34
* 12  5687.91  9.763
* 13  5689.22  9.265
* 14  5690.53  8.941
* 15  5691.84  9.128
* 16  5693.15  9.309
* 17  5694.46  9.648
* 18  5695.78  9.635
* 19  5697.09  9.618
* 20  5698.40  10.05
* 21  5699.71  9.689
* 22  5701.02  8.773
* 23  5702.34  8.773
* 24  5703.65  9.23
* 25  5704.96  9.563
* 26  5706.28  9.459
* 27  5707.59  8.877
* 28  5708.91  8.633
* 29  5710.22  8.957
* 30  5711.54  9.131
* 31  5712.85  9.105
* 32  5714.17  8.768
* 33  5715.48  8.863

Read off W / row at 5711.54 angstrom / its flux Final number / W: 9.131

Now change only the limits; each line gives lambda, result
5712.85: 9.105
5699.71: 9.689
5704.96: 9.563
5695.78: 9.635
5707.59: 8.877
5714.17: 8.768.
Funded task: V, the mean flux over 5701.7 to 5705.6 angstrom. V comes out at 9.2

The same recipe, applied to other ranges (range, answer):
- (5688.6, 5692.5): 9.11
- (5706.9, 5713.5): 8.95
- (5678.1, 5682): 9.14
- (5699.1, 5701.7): 9.2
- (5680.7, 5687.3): 9.63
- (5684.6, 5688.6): 10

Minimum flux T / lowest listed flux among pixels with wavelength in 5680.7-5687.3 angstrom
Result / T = 9.039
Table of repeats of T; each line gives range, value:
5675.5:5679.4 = 8.97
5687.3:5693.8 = 8.941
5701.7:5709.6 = 8.633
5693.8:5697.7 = 9.618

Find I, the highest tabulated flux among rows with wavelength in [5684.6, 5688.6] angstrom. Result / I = 10.34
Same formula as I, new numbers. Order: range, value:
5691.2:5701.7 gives 10.05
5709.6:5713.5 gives 9.131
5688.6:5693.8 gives 9.309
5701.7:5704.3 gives 9.23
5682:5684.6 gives 9.401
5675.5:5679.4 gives 9.395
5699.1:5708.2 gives 9.689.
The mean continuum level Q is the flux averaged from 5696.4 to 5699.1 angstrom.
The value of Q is 9.85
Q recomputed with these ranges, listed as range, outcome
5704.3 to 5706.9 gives 9.5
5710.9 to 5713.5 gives 9.14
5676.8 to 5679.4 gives 9.04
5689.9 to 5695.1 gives 9.26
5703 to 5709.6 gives 9.15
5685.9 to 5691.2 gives 9.58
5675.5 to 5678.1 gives 9.28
